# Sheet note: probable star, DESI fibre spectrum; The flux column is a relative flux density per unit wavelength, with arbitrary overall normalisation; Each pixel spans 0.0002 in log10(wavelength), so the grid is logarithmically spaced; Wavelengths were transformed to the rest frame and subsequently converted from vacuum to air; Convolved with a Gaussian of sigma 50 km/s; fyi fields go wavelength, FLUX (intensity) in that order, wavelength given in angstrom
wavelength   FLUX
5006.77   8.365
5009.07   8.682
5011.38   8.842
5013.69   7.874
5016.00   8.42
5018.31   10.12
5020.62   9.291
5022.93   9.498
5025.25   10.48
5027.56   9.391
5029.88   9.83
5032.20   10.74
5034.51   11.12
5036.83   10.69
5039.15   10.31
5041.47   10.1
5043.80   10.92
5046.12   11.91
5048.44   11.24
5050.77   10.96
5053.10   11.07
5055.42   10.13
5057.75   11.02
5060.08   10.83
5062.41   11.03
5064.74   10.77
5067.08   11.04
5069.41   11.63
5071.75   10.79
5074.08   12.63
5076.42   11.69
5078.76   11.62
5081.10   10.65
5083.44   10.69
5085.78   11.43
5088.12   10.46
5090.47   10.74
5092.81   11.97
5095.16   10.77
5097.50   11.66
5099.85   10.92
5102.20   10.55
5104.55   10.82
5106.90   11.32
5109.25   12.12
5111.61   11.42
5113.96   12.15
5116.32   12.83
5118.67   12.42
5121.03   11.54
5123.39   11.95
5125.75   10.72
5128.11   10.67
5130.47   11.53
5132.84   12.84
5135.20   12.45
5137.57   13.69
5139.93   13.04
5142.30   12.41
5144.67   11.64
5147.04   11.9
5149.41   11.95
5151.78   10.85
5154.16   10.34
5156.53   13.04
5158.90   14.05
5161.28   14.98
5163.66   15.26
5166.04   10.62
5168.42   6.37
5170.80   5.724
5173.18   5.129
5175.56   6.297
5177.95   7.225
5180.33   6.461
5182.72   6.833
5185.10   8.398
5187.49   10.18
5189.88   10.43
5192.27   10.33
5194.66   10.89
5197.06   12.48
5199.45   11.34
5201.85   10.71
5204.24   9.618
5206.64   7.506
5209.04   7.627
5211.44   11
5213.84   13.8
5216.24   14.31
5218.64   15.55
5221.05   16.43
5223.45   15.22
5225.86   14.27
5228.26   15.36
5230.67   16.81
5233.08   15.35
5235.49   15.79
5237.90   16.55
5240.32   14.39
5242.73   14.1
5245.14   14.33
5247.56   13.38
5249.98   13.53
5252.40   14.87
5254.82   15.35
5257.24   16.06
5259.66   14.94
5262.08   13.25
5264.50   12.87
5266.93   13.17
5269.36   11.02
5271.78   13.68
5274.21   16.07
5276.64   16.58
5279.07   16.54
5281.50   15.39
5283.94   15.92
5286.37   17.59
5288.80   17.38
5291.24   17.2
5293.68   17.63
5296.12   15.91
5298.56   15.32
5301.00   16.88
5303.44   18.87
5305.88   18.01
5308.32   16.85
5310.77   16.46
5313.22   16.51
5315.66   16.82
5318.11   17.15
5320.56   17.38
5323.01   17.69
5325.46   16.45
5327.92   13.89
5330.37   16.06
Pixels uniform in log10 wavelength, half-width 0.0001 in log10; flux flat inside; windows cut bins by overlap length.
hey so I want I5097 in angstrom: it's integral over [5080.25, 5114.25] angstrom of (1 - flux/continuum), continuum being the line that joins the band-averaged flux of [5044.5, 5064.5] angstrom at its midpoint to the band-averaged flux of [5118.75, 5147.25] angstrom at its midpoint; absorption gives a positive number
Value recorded 1.2 angstrom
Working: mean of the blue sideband 11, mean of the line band 11.2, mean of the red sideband 12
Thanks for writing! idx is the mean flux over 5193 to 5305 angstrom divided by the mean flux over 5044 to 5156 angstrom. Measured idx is 1.3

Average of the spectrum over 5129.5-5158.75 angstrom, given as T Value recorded 12.2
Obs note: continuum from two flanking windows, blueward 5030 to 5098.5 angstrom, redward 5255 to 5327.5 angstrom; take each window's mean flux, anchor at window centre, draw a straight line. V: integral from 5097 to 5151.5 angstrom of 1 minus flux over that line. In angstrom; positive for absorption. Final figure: 2.3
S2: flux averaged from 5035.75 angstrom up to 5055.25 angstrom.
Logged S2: 10.9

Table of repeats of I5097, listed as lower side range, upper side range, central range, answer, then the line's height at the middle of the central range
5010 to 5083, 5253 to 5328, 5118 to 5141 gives 0.6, 12.4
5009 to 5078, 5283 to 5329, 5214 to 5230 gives -0.4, 14.8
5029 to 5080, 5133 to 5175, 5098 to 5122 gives -0.9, 11.2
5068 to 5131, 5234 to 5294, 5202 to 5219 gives 3.4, 13.9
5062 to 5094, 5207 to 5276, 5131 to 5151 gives -0.1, 12.4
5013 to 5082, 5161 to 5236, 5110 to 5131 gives -1.6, 10.9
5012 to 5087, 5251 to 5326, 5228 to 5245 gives -0.7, 14.8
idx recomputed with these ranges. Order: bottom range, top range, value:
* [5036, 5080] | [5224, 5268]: 1.33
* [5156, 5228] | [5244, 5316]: 1.45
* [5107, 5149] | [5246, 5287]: 1.22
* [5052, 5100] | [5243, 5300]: 1.36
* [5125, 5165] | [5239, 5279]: 1.15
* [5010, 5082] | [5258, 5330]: 1.52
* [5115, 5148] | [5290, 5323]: 1.40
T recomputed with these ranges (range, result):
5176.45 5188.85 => 7.82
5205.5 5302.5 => 14.7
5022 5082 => 10.9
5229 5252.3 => 14.9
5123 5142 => 12.1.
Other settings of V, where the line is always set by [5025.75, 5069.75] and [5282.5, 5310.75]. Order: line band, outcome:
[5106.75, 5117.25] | 0.31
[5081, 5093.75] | 0.82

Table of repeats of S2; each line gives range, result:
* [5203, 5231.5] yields 13.1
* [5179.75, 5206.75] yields 9.75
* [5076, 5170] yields 11.7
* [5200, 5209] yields 9.21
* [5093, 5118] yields 11.5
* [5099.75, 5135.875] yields 11.7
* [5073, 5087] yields 11.4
